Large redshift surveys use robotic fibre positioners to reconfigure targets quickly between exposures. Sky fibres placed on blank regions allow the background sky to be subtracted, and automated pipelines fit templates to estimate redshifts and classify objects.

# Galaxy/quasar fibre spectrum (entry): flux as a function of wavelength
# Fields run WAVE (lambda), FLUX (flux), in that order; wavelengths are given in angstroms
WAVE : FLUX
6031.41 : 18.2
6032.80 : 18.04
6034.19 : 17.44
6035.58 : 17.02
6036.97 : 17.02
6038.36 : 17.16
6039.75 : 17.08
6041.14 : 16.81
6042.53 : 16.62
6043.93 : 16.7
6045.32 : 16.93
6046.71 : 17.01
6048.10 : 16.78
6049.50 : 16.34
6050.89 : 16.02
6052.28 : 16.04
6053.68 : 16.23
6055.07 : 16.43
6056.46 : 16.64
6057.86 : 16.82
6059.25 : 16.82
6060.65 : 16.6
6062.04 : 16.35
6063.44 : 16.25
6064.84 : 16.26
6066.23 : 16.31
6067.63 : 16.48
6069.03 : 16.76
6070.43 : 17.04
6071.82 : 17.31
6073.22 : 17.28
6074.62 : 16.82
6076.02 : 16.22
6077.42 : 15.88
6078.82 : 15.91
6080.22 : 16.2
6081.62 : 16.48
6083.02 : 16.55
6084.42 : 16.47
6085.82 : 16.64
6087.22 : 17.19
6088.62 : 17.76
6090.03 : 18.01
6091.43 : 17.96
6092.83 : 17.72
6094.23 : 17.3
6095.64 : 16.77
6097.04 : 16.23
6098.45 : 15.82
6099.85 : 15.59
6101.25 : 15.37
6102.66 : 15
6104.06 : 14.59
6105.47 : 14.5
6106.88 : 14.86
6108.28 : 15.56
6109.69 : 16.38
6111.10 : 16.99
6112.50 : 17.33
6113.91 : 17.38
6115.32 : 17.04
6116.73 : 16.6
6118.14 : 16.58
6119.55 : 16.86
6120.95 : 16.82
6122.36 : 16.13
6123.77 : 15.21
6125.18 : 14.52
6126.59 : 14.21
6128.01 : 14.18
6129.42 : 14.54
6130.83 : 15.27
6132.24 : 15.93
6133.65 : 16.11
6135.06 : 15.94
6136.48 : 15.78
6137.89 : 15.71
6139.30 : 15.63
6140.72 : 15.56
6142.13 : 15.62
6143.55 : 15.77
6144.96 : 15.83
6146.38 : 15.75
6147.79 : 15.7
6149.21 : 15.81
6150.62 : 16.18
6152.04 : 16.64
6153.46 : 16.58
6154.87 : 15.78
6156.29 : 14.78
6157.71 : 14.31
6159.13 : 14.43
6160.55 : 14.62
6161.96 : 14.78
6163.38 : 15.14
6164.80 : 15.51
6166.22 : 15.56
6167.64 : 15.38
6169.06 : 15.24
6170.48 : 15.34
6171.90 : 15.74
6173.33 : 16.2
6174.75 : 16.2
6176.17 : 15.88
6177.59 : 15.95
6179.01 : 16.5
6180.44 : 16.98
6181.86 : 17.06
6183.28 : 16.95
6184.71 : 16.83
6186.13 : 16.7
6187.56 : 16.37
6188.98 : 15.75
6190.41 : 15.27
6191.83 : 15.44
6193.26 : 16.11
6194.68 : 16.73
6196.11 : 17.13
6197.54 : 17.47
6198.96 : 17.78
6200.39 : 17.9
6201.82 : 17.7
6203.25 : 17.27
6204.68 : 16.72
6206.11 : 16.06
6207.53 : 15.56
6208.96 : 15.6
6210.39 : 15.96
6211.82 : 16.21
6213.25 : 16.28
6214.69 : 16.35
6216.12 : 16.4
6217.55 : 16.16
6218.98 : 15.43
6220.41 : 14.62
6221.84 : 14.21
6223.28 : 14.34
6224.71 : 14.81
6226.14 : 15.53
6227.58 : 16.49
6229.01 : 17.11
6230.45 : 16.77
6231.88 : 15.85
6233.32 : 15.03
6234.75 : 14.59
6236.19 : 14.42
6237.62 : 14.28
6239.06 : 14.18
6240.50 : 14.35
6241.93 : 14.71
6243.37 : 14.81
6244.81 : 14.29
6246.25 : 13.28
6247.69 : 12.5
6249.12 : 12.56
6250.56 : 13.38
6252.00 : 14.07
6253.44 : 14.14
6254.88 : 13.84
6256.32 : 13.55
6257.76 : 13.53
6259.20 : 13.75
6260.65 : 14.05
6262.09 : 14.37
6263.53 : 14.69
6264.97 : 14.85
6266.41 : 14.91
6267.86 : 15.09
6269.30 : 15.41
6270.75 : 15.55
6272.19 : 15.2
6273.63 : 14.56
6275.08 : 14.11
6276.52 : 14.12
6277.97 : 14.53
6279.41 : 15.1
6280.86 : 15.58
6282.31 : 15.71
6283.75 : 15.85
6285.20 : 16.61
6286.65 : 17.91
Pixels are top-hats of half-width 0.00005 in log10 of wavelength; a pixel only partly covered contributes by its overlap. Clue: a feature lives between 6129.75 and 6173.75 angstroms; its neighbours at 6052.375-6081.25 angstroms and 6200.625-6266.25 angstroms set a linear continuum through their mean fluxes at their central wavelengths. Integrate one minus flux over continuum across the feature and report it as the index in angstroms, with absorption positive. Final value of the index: 0.54 angstroms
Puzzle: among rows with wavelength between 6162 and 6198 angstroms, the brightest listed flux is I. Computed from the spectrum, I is 17.47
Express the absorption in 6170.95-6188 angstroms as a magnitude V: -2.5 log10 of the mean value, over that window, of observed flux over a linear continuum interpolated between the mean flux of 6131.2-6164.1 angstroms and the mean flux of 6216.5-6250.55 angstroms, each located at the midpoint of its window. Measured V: -0.078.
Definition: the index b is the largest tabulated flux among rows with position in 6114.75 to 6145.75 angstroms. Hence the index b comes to 17.04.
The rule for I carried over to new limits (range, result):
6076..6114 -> 18.01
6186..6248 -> 17.9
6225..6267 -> 17.11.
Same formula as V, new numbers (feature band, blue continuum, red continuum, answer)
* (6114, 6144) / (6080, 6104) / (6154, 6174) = 0.01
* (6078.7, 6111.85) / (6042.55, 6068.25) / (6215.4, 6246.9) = -0.01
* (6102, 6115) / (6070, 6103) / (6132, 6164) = 0.03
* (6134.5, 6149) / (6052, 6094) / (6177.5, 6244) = 0.04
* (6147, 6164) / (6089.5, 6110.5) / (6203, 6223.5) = 0.04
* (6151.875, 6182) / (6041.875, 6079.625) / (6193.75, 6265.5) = 0.01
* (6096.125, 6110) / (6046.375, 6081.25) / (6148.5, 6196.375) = 0.06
